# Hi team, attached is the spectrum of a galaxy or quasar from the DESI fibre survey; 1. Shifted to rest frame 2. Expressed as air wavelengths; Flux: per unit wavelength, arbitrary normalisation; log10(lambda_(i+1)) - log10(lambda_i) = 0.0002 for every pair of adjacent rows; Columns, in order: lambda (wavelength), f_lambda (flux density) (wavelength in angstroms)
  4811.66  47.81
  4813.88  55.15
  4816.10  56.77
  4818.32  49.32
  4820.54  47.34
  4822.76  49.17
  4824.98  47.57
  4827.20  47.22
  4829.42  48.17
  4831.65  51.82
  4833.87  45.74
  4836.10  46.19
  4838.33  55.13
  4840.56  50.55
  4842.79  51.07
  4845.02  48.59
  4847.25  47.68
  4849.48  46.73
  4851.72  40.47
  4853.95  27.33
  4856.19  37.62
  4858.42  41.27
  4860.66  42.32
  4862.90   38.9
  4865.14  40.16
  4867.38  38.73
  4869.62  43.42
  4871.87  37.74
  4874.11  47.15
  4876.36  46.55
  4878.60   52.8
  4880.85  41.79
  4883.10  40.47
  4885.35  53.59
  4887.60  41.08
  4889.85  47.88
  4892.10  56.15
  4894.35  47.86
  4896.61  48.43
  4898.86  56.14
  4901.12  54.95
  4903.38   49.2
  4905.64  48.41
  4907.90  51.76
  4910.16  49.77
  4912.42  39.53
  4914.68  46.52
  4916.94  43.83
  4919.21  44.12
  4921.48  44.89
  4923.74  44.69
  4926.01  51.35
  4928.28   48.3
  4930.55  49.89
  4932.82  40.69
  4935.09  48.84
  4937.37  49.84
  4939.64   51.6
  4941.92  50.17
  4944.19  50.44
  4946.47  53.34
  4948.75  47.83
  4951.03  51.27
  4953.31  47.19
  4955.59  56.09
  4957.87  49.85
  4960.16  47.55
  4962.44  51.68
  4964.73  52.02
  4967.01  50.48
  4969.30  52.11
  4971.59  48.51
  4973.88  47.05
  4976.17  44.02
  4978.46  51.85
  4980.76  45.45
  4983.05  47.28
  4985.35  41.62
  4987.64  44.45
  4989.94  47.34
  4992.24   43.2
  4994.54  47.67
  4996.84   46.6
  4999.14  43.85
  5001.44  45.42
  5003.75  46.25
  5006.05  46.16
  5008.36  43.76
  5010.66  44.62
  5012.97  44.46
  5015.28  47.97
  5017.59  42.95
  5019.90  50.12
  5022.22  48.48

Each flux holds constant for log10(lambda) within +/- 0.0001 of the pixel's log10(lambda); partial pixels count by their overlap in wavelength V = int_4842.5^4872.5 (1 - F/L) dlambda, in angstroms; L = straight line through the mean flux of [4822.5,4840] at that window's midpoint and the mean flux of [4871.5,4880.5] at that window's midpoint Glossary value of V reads 3.9 angstroms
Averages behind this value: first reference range 48.9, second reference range 46.4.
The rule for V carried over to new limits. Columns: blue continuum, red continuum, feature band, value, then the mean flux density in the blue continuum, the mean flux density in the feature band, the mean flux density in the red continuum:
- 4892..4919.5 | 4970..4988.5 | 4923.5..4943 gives -0.2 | 48.8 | 48.5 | 46.4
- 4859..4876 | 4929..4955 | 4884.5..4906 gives -2.9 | 41.4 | 50.4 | 49.3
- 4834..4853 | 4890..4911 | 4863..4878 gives 2.2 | 48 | 42.4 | 51.3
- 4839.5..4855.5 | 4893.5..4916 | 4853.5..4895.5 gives 2.9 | 44.4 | 43.6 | 49.2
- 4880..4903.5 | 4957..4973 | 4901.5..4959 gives 1.4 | 48.9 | 48.5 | 50.3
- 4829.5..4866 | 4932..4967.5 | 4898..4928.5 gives 0.0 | 44.6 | 48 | 50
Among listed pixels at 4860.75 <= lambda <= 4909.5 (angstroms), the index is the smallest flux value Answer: 37.74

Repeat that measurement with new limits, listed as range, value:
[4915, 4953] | 40.69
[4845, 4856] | 27.33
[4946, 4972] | 47.19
